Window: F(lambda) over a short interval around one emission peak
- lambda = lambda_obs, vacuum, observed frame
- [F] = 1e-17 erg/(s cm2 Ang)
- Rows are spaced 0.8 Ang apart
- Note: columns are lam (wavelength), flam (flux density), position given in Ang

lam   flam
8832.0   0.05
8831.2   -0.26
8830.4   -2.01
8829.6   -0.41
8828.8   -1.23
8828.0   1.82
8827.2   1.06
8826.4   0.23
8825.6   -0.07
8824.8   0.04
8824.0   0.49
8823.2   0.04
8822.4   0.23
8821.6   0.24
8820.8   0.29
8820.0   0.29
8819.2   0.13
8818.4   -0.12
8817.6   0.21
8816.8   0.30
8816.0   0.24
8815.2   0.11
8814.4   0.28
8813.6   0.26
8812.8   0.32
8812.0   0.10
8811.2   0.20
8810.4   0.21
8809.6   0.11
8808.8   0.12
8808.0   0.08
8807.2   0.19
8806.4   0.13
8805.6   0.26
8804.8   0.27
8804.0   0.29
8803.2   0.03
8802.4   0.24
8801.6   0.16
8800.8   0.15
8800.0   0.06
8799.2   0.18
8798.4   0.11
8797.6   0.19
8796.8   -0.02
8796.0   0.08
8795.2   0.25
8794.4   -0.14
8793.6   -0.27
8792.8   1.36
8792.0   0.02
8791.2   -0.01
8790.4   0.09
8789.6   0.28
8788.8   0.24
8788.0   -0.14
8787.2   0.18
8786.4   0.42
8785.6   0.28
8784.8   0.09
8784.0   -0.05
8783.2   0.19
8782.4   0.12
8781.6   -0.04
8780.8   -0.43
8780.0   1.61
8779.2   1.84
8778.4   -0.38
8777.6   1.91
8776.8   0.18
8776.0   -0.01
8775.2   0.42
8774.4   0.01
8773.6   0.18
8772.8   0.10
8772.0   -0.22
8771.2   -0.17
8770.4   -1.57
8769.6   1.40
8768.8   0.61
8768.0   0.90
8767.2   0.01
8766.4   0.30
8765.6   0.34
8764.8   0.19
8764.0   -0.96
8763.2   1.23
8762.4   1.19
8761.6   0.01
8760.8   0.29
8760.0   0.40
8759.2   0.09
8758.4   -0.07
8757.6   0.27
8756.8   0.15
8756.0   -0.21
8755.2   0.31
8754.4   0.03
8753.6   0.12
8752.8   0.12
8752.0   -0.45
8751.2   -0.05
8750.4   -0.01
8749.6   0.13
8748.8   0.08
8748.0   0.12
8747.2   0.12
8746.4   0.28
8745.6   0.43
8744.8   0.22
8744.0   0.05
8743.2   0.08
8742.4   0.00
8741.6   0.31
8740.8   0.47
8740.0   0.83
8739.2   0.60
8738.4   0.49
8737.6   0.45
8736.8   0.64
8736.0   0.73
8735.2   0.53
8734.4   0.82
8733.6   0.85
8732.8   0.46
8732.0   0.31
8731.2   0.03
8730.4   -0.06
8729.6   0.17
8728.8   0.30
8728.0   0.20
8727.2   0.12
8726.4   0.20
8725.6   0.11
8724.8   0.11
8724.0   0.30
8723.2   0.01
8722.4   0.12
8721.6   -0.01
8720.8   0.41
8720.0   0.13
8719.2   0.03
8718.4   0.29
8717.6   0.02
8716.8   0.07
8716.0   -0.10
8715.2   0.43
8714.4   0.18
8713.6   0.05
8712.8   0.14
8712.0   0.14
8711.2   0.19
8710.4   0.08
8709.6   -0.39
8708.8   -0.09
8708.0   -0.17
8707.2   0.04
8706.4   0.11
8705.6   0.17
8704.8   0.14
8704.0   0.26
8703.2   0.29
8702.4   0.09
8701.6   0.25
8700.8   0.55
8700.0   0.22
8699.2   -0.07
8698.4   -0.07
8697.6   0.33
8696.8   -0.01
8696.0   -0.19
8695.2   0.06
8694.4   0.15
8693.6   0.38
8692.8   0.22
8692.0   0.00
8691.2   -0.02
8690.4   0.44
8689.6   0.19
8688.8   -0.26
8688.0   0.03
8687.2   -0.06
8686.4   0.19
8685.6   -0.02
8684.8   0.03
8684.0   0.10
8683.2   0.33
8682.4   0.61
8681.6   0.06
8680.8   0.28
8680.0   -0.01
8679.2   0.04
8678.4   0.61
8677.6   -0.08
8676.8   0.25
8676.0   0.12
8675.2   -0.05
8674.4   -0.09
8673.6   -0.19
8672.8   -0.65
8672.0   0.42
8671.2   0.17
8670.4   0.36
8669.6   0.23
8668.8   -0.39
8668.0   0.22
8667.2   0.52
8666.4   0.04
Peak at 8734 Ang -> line [O III] 5007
